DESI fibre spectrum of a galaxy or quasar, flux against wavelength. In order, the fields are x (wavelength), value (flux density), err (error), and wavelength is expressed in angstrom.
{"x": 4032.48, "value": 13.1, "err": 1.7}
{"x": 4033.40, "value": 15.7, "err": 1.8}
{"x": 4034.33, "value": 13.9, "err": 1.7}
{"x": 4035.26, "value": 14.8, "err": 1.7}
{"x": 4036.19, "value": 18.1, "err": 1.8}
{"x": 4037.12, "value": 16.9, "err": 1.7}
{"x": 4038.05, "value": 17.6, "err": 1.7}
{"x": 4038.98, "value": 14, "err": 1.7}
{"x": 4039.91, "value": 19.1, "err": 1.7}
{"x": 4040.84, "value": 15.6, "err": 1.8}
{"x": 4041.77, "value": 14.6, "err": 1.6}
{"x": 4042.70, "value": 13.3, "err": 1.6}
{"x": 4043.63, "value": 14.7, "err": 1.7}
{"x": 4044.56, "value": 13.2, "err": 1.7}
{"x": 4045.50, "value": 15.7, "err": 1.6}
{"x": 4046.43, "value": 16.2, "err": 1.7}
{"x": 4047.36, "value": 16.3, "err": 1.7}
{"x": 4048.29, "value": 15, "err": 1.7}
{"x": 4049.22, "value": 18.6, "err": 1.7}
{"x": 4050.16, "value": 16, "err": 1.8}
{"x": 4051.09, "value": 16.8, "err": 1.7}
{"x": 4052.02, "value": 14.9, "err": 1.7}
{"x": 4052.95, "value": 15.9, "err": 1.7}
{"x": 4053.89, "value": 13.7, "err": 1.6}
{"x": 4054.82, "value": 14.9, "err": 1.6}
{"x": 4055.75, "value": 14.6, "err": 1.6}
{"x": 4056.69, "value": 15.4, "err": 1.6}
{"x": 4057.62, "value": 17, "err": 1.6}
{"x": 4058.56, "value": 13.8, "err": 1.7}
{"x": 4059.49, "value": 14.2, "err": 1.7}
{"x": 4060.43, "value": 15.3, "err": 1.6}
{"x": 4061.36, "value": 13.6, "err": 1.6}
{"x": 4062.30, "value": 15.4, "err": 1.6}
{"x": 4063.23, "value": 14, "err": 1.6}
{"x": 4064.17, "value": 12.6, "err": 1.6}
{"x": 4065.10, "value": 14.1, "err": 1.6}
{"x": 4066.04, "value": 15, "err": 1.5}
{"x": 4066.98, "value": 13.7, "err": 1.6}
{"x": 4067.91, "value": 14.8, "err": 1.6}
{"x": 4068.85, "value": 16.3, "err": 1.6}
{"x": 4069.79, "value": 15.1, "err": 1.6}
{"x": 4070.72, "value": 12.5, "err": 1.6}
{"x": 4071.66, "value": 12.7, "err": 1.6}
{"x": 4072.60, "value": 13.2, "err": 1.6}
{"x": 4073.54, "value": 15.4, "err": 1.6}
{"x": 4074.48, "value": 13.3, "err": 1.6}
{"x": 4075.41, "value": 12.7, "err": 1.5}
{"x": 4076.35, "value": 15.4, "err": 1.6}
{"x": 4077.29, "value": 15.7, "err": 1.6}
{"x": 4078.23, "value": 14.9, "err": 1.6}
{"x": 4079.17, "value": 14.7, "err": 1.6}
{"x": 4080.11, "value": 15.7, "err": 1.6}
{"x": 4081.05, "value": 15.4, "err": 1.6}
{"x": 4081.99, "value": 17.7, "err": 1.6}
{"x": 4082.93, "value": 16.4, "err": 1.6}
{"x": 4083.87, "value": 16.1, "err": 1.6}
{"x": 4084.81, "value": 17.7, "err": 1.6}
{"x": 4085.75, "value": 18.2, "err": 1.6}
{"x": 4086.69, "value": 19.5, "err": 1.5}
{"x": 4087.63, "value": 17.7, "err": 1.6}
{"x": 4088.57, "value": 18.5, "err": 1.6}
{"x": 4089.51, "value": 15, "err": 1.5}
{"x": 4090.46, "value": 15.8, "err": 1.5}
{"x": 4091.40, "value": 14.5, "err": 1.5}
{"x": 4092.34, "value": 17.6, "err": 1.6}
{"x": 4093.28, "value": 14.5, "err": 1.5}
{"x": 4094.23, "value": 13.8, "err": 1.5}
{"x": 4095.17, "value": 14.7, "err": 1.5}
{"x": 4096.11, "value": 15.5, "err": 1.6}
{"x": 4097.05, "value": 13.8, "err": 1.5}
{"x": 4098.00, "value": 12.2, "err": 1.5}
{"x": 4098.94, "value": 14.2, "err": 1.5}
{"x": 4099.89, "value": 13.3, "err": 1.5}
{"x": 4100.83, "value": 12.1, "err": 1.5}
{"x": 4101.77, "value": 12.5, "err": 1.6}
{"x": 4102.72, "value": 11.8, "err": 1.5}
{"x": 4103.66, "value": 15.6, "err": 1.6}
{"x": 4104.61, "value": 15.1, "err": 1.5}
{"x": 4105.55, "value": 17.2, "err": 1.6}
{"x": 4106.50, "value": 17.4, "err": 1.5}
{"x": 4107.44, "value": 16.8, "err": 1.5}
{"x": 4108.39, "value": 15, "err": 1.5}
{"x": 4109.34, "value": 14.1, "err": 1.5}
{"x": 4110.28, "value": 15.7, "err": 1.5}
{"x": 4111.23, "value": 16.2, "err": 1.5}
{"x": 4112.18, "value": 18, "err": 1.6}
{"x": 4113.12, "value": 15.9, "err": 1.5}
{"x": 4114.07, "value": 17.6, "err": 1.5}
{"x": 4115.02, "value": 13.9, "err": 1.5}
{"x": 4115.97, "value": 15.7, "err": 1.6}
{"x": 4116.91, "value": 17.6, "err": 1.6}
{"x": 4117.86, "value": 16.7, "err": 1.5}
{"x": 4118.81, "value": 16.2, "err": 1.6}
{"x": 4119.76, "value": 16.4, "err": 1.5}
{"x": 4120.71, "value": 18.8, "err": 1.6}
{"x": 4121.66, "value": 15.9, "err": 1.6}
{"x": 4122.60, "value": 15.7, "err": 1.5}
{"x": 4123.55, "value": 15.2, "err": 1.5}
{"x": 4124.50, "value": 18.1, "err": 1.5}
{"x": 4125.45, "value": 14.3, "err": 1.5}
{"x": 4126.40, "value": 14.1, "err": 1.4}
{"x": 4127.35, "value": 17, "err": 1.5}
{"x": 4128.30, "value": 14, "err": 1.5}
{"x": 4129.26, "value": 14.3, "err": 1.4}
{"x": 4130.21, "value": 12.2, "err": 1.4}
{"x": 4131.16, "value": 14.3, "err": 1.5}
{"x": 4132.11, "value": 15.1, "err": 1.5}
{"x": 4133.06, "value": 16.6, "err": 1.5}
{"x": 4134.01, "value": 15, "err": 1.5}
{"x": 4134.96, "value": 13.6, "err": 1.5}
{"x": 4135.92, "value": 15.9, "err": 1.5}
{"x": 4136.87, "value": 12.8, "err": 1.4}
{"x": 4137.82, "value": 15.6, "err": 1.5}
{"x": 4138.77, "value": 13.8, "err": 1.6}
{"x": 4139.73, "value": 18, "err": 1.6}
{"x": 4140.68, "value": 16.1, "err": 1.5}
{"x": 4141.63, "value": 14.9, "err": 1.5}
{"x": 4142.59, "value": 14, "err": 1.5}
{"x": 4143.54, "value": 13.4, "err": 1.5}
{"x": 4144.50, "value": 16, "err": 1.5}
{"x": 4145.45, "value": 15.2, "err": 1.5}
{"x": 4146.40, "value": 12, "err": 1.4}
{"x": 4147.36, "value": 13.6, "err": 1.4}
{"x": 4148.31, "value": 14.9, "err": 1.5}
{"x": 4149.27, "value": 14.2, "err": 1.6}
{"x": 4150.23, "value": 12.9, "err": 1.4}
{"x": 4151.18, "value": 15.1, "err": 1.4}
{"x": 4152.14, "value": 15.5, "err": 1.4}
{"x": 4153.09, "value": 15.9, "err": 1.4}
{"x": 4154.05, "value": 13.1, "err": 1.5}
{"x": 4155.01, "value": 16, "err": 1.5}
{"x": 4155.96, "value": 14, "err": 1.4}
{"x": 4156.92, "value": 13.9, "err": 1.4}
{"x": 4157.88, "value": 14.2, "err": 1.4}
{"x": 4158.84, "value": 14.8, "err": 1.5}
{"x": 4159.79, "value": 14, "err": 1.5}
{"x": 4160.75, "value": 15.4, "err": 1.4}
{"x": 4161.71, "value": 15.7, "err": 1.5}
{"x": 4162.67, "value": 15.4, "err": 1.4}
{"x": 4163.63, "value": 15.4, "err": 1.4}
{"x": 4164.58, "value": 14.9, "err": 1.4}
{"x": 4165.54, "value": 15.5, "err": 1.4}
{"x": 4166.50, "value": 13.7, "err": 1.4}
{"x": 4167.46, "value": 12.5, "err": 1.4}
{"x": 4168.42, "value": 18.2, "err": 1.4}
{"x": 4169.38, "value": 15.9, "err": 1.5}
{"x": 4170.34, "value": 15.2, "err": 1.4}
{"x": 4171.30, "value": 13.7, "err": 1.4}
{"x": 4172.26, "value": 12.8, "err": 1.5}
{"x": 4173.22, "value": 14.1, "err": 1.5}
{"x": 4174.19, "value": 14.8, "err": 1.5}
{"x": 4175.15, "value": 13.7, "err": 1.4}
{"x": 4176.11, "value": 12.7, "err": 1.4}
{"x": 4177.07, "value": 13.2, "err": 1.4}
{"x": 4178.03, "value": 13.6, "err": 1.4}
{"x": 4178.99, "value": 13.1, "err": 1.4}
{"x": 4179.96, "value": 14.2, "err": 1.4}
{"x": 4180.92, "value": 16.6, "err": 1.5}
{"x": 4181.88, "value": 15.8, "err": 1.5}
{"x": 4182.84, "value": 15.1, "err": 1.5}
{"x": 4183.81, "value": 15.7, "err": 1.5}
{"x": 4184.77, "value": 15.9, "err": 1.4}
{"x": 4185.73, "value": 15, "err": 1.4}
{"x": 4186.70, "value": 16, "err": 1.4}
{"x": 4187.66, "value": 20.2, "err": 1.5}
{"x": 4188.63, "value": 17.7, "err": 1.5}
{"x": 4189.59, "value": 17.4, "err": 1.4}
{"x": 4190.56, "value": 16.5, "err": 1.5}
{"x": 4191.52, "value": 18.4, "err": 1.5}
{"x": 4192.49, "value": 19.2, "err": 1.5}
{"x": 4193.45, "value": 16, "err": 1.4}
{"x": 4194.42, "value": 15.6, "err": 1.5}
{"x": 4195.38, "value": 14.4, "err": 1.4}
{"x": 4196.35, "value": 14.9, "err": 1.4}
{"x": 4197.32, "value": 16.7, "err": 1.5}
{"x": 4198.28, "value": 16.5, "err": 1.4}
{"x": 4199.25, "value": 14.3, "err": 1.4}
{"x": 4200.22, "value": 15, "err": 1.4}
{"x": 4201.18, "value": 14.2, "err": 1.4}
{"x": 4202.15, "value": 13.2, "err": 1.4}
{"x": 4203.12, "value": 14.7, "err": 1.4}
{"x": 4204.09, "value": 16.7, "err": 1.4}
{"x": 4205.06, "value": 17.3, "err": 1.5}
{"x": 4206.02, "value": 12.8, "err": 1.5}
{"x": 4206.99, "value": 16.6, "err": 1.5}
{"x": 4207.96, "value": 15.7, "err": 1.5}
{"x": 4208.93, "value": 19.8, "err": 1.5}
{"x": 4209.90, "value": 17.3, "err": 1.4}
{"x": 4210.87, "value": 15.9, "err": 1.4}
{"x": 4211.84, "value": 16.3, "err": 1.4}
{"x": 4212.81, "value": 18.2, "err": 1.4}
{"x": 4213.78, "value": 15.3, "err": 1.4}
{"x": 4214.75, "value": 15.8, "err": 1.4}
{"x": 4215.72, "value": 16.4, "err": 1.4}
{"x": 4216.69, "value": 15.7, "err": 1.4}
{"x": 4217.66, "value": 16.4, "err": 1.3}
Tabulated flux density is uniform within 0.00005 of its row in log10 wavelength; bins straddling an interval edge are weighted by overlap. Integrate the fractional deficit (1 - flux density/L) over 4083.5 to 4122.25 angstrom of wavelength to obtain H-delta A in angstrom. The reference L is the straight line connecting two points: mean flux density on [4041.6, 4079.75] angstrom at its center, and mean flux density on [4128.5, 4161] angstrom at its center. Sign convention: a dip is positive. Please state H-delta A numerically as -2.8 angstrom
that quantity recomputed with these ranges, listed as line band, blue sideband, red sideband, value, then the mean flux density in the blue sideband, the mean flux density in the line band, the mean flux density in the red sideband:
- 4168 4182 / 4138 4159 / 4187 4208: 0.9 angstrom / 14.6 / 14.5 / 16.1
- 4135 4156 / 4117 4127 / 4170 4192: 1.6 angstrom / 16.2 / 14.7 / 15.3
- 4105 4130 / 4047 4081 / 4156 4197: -1.7 angstrom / 14.8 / 16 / 15.3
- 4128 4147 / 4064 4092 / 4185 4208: 1.3 angstrom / 15.4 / 14.6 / 16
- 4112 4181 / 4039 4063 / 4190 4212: 3.5 angstrom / 15.3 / 14.9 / 16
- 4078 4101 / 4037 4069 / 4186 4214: -0.2 angstrom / 15.2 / 15.6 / 16.3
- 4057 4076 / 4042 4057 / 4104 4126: 1.6 angstrom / 15.3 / 14.3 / 16.2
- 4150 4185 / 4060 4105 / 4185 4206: 2.5 angstrom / 14.9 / 14.7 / 16.1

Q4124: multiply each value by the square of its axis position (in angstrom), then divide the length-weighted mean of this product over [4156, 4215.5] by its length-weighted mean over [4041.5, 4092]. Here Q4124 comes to 1.1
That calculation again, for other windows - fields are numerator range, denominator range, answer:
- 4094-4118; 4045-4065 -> 1.02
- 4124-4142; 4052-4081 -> 1.07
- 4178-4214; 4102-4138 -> 1.07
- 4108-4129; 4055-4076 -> 1.15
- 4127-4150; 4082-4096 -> 0.91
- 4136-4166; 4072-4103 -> 1.00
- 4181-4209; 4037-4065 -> 1.13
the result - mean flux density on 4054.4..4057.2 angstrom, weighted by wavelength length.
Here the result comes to 15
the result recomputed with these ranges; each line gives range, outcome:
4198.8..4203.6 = 14.3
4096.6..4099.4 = 13.4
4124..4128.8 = 15.5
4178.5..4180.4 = 13.6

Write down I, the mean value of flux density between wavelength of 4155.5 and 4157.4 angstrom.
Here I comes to 13.9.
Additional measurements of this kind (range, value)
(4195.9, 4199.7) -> 15.6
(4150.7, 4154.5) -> 14.9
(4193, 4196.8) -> 15.2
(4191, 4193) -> 18.8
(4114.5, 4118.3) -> 16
